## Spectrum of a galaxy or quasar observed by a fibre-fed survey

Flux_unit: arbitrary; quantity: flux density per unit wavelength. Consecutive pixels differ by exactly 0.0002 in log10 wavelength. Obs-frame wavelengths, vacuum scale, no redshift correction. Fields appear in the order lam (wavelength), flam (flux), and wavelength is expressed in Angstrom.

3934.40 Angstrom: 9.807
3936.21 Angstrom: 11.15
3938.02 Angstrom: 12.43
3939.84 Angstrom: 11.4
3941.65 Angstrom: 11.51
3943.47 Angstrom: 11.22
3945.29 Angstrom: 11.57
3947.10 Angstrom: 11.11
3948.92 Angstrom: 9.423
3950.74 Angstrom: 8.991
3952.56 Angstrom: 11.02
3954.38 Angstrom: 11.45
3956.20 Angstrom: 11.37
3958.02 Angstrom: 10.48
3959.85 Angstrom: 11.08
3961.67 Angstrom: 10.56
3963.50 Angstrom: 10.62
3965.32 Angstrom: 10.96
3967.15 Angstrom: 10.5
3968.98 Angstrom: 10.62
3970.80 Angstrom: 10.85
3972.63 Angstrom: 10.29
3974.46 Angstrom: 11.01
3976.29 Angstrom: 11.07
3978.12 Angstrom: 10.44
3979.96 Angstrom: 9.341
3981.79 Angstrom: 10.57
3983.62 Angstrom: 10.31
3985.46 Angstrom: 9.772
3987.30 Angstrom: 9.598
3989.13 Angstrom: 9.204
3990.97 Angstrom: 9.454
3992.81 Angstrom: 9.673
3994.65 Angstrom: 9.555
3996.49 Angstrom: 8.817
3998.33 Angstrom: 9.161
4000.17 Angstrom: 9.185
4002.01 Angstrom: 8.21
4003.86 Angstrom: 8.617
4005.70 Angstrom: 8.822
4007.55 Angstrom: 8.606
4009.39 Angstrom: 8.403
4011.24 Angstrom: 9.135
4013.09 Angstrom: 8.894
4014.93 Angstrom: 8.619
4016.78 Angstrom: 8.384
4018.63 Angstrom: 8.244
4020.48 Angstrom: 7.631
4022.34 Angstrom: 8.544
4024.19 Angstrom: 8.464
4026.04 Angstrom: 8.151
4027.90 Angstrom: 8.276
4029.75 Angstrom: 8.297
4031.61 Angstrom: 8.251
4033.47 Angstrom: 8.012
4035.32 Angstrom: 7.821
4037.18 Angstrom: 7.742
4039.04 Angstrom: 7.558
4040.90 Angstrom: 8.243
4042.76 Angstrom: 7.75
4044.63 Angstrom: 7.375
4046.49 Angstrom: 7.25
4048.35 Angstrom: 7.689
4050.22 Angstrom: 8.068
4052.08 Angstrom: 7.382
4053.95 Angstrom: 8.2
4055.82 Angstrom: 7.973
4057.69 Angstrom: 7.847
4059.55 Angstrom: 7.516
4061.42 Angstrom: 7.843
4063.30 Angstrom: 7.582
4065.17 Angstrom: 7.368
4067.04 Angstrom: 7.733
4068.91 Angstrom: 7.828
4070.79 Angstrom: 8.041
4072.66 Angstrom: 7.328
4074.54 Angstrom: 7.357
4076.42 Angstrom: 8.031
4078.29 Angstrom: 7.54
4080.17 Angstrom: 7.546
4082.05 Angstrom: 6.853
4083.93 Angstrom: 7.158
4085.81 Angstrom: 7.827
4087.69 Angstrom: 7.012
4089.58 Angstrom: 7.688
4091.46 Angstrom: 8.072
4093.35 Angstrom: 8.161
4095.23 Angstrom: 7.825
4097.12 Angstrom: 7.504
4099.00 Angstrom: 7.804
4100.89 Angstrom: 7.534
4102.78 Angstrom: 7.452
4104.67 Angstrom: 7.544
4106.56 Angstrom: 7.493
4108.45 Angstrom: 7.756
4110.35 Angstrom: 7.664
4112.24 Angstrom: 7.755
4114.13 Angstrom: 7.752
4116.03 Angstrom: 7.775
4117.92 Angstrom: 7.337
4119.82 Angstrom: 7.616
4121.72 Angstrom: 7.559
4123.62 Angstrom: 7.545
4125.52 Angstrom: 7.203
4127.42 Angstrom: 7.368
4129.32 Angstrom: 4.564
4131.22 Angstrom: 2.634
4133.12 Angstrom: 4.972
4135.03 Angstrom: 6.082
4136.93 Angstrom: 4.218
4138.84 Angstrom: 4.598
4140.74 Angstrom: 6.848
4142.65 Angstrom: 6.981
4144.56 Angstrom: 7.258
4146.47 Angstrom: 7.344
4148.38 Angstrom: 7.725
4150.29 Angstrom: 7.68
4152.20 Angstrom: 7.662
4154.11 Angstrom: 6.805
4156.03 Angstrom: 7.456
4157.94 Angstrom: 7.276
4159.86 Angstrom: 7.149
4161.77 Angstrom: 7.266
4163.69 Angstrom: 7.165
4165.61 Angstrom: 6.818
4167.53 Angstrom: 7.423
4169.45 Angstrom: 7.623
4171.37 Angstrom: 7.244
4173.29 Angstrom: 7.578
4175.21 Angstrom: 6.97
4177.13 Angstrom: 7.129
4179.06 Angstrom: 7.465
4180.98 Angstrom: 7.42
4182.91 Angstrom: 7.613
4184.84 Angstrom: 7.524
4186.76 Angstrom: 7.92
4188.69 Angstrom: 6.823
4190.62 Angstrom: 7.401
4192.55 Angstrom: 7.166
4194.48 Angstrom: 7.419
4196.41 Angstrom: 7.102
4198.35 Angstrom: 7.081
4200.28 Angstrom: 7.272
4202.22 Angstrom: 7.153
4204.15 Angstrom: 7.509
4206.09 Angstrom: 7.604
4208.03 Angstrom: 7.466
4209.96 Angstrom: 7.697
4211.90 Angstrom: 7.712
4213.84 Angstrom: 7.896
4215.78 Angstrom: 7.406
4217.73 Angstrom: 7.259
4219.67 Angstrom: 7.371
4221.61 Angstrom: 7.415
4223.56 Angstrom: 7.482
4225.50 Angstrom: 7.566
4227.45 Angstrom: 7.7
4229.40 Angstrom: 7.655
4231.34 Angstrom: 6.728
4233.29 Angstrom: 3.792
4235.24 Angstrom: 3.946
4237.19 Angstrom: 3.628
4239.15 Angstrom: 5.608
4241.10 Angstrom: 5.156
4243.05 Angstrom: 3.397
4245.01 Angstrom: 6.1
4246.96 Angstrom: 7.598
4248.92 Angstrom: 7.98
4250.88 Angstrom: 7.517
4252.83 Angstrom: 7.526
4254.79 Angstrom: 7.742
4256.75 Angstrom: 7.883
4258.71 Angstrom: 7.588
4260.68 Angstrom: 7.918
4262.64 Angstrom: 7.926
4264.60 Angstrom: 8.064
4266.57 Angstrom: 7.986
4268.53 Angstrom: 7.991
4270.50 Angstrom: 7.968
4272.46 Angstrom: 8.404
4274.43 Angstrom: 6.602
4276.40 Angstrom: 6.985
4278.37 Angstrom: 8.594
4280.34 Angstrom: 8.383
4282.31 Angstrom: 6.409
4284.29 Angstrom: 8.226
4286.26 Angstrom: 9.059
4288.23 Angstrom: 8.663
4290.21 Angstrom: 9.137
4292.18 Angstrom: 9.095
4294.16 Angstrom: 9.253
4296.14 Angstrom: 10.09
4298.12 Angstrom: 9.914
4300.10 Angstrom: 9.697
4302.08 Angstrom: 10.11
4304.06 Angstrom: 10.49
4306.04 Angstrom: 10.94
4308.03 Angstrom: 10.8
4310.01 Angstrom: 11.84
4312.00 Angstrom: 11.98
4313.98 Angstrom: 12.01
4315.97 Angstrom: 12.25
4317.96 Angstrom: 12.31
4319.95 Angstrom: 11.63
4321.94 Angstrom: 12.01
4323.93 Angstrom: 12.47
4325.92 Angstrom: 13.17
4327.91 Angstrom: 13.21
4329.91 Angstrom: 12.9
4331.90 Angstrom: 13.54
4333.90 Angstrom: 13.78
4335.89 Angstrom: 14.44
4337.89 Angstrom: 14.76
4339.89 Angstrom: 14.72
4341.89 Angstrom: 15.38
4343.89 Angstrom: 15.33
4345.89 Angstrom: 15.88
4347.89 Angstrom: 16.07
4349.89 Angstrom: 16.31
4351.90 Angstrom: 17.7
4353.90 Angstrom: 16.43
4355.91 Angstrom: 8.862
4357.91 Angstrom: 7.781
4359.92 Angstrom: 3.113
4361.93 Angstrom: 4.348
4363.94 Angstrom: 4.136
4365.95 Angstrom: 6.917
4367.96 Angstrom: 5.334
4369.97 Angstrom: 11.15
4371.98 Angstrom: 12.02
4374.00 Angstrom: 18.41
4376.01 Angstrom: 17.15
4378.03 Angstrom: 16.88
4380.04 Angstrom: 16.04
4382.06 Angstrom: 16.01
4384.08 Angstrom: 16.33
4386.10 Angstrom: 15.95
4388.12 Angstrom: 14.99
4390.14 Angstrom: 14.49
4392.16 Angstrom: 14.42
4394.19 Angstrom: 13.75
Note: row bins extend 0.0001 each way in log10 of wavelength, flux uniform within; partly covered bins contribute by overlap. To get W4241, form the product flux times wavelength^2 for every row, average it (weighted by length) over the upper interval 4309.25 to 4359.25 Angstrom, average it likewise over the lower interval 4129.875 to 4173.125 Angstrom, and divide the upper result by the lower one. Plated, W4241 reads 2.2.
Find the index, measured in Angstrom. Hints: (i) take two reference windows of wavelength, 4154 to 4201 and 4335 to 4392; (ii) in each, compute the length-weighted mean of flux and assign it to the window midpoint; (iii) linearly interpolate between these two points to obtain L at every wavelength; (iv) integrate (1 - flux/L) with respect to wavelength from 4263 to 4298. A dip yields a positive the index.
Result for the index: 7.34 Angstrom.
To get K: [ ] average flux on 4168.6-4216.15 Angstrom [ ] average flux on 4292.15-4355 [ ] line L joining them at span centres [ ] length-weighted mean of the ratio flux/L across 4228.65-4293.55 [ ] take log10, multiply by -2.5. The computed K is 0.39 mag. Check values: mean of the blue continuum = 7.41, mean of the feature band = 7.21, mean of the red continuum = 12.9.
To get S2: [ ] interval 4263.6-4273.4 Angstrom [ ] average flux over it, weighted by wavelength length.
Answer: 8.09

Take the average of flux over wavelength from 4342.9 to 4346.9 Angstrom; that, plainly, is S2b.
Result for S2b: 15.6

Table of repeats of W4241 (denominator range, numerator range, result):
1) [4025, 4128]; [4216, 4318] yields 1.16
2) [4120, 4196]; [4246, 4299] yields 1.25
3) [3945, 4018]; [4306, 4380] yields 1.50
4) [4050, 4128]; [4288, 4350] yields 1.80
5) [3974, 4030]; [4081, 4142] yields 0.81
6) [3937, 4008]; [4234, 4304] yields 0.87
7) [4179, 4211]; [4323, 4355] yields 2.14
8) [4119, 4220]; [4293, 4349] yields 1.91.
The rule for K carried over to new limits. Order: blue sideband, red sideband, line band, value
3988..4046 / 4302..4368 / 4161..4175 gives 0.36 mag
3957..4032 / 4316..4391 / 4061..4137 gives 0.40 mag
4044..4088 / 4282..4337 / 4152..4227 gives 0.26 mag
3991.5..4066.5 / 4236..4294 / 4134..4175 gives 0.12 mag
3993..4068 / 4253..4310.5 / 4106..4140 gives 0.27 mag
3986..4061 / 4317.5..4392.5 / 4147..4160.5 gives 0.35 mag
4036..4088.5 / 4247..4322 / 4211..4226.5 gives 0.16 mag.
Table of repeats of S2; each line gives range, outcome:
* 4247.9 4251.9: 7.75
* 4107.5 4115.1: 7.73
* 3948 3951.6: 9.21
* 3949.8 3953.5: 10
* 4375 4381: 16.7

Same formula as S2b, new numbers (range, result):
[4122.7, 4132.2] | 5.86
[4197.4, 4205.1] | 7.26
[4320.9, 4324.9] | 12.2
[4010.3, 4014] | 9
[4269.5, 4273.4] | 8.19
